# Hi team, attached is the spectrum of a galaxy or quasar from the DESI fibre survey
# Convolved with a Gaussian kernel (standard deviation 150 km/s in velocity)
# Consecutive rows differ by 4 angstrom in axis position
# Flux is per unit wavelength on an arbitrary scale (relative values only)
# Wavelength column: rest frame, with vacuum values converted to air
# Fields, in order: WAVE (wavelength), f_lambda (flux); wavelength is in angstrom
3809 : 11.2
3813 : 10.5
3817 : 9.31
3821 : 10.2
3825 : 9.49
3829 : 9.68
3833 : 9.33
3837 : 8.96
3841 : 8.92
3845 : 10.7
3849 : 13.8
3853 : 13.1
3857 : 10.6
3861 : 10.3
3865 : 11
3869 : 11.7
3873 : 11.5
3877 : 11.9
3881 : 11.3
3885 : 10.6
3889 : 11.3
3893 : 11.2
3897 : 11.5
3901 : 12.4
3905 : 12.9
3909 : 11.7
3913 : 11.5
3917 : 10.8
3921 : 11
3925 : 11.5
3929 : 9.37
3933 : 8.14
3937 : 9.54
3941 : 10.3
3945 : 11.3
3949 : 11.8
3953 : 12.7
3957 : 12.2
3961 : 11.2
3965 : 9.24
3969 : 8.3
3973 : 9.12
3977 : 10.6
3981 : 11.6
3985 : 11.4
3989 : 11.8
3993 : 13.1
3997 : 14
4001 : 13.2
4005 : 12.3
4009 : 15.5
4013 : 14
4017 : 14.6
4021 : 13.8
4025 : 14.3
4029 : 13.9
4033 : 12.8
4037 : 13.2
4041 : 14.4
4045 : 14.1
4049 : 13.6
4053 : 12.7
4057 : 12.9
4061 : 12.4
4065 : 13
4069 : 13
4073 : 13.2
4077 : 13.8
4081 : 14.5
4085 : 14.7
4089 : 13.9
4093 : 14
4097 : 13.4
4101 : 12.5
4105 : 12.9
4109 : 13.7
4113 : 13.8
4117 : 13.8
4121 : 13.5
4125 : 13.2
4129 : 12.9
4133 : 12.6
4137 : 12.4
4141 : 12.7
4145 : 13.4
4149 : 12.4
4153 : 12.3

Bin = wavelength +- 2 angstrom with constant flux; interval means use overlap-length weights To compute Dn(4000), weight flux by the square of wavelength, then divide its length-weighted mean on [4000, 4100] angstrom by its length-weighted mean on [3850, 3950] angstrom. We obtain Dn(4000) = 1.3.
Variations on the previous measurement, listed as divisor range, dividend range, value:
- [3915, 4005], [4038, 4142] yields 1.29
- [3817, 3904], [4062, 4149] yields 1.38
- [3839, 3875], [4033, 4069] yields 1.29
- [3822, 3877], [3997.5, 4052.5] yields 1.40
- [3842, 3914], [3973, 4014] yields 1.15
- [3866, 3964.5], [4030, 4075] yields 1.27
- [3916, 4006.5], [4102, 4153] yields 1.28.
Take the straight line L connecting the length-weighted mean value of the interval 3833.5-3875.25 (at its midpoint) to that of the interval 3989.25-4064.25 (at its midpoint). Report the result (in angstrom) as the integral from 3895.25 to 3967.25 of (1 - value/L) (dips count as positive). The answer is 6.36 angstrom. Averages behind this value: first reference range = 11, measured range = 11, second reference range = 13.5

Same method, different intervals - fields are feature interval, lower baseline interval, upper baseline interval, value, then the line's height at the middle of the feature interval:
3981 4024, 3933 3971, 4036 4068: -4.8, 12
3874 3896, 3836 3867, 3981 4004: 0.2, 11.4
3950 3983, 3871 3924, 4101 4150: 3.7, 12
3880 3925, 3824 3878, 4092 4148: -0.9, 11.2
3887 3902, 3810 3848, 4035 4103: -1.0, 10.8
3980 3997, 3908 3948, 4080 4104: -0.7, 11.7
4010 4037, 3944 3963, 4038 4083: -2.2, 12.9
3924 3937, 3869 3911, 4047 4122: 2.7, 12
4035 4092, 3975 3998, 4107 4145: -4.0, 12.7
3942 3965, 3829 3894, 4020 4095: 1.2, 12.2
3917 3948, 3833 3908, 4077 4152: 4.0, 11.8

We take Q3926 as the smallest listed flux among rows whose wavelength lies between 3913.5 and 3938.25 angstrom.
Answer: 8.14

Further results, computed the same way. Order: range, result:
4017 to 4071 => 12.4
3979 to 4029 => 11.4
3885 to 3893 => 10.6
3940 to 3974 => 8.3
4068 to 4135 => 12.5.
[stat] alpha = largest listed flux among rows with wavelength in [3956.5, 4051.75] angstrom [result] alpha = 15.5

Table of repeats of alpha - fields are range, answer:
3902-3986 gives 12.9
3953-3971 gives 12.7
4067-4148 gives 14.7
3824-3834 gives 9.68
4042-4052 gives 14.1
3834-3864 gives 13.8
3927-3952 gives 11.8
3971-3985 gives 11.6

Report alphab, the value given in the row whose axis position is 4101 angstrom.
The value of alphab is 12.5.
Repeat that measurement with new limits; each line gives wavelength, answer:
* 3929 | 9.37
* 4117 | 13.8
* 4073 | 13.2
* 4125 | 13.2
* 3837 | 8.96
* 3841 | 8.92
